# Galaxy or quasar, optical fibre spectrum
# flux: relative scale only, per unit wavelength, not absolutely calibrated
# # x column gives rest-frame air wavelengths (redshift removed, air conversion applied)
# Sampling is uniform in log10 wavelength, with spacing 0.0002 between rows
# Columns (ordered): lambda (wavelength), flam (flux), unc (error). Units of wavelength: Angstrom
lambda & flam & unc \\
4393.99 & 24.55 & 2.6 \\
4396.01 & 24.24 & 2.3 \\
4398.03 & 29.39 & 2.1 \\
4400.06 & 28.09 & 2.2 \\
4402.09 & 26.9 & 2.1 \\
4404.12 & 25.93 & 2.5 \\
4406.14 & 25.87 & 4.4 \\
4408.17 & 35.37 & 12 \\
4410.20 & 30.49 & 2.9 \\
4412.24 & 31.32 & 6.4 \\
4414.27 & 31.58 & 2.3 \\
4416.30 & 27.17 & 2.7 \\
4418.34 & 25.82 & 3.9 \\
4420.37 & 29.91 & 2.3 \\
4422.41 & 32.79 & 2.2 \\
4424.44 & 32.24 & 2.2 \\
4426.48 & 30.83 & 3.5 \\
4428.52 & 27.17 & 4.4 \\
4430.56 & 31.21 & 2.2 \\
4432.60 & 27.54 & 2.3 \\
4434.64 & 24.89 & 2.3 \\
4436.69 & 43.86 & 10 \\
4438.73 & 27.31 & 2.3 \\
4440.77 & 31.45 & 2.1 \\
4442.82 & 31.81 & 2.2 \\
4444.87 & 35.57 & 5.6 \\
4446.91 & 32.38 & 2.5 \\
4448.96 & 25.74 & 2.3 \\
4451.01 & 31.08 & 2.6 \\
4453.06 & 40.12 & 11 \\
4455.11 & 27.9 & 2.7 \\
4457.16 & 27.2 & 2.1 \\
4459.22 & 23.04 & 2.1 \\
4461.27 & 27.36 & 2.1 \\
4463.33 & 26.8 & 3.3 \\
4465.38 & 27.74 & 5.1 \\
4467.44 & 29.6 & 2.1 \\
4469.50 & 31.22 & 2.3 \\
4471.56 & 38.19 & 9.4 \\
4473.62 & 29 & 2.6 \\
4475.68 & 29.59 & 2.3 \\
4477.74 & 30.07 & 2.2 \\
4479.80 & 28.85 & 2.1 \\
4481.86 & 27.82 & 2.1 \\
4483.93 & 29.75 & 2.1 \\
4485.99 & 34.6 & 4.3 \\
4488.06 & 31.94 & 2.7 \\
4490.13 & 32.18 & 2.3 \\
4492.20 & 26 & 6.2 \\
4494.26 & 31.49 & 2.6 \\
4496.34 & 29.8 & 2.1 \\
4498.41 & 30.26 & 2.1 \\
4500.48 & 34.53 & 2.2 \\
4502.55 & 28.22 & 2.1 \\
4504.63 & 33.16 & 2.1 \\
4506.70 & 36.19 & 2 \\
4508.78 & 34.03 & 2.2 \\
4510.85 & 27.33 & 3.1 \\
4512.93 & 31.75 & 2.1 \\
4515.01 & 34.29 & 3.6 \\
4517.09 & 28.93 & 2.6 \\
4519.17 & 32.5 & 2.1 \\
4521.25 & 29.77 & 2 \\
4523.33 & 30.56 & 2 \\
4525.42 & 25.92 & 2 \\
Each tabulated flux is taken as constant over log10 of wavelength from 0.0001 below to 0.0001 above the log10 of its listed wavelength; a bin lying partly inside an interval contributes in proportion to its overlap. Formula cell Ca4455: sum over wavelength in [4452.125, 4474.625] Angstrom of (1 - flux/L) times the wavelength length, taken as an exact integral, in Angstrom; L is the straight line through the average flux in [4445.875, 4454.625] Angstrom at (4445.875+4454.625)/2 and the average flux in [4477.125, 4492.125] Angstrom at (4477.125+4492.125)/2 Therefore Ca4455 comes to 1.2 Angstrom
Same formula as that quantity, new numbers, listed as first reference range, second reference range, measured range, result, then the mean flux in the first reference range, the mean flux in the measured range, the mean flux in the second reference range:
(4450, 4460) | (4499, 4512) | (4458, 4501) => 1.6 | 30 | 29.9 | 32.2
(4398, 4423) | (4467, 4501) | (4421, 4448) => -1.5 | 29.2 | 31.4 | 30.8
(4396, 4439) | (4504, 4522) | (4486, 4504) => 0.4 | 29.7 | 30.8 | 32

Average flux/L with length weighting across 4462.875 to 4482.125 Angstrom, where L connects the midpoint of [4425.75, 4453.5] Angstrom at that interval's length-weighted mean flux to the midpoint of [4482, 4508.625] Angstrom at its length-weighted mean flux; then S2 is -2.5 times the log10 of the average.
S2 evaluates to 0.047 mag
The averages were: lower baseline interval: 31.3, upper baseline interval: 31.5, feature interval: 30.1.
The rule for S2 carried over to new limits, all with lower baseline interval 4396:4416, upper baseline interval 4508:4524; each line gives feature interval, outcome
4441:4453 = -0.08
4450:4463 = 0.03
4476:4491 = -0.01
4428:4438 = -0.05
